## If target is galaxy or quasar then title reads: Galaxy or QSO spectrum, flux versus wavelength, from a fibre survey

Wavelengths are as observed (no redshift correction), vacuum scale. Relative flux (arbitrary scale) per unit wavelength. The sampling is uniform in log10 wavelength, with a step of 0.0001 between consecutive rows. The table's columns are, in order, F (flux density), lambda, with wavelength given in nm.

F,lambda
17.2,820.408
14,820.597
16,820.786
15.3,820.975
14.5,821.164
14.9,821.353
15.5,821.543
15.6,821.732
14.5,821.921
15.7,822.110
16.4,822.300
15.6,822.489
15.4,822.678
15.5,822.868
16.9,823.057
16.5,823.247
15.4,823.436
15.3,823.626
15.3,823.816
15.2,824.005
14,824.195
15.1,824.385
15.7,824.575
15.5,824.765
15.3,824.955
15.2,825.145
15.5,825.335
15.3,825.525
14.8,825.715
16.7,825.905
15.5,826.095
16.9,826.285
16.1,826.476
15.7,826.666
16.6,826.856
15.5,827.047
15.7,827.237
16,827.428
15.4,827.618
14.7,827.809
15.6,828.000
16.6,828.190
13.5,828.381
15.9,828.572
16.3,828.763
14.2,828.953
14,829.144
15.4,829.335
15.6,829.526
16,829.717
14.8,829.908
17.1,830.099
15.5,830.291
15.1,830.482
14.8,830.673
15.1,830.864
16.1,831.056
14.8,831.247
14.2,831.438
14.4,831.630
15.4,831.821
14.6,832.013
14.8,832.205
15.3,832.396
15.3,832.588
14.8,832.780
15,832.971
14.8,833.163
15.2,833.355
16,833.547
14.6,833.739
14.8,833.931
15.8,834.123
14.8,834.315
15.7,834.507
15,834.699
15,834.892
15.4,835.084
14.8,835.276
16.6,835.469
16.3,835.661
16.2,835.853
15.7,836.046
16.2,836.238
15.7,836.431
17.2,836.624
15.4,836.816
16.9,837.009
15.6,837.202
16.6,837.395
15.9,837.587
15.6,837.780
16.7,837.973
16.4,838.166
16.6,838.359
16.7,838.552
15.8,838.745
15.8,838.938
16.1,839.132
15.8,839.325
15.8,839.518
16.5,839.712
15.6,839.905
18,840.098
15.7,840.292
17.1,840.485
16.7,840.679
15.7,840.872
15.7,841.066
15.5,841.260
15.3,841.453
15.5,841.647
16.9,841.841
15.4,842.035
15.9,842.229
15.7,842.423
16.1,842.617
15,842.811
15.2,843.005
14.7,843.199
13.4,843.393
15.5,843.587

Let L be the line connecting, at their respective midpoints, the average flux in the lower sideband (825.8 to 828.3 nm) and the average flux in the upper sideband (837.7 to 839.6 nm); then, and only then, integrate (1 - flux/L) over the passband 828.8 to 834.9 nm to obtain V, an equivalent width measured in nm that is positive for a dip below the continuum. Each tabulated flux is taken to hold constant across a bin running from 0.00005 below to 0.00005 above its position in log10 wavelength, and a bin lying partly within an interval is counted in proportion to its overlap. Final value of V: 0.33 nm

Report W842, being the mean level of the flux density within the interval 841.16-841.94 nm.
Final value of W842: 15.8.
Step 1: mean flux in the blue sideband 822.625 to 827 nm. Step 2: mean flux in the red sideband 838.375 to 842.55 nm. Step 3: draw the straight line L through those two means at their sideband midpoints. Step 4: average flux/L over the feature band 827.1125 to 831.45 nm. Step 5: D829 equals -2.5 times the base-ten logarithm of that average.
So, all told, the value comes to 0.03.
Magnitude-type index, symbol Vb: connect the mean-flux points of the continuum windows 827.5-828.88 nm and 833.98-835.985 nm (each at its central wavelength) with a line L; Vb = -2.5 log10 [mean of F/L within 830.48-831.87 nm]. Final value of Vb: 0.04 mag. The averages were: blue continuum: 15.4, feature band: 15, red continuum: 15.5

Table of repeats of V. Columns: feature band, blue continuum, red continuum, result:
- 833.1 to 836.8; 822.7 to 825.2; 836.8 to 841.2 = 0.10 nm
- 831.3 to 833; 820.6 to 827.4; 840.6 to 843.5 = 0.07 nm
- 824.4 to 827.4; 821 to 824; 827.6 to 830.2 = -0.06 nm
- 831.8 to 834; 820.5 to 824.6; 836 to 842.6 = 0.11 nm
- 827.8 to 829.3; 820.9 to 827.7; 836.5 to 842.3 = 0.06 nm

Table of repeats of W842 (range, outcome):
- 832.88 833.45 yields 15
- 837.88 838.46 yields 16.6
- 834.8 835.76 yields 15.6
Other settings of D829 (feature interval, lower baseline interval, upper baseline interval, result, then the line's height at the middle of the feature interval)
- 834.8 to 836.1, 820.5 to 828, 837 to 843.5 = 0.01 mag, 15.8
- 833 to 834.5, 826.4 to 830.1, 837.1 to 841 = 0.05 mag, 15.9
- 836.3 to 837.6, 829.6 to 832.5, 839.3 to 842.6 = -0.03 mag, 15.7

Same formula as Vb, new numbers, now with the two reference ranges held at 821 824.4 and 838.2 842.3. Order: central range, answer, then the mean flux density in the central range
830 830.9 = 0.01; 15.5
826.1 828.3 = -0.02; 15.9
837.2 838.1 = -0.01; 16.1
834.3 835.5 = 0.04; 15.3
